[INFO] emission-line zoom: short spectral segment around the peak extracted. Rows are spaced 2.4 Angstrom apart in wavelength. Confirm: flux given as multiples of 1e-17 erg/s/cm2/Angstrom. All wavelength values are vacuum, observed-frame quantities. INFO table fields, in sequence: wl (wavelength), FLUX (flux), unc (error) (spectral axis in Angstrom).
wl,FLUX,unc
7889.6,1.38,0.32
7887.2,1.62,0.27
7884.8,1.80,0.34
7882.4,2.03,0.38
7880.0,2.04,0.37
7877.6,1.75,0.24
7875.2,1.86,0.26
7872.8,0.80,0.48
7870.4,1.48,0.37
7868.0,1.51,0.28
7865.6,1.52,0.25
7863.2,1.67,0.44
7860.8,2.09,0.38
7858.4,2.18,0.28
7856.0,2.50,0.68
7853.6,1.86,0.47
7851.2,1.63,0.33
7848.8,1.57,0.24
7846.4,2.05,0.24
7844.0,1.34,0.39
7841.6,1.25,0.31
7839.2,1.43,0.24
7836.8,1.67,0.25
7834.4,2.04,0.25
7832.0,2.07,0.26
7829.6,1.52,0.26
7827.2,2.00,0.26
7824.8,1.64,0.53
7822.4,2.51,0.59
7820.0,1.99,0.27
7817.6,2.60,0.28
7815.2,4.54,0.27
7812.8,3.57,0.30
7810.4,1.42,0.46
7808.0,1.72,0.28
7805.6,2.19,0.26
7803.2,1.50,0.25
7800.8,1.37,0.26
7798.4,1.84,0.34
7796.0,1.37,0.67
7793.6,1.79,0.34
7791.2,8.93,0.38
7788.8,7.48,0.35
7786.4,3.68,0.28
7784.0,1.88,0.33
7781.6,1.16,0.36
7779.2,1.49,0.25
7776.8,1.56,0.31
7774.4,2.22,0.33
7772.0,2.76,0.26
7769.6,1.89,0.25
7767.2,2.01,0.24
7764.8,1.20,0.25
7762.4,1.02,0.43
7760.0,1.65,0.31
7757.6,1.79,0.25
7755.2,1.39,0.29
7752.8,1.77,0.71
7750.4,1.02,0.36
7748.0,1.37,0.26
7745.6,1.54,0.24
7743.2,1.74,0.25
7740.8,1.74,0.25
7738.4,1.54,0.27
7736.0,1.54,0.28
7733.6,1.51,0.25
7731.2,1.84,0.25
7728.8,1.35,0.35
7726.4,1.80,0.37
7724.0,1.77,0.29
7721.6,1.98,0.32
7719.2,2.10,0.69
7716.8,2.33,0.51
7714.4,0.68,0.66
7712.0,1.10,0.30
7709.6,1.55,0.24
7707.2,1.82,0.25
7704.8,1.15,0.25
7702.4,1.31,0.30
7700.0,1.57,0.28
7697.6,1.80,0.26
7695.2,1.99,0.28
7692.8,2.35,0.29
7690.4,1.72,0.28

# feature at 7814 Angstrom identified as [N II]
